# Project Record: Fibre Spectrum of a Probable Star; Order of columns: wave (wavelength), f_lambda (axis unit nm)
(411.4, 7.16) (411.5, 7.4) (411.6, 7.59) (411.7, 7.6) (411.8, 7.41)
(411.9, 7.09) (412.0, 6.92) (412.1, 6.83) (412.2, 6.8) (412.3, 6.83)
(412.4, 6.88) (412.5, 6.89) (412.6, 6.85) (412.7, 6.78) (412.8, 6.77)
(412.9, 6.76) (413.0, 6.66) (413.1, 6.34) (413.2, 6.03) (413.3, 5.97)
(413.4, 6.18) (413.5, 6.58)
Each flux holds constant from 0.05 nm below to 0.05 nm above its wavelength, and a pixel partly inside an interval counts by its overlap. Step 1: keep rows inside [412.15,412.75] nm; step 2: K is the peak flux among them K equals 6.89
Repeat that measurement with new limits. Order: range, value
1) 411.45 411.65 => 7.59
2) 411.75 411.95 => 7.41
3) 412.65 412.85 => 6.78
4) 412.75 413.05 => 6.77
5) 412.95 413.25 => 6.66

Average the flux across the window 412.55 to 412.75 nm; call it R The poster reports 6.81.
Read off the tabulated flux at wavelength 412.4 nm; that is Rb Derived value 6.88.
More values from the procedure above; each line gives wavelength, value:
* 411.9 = 7.09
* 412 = 6.92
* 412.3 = 6.83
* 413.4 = 6.18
